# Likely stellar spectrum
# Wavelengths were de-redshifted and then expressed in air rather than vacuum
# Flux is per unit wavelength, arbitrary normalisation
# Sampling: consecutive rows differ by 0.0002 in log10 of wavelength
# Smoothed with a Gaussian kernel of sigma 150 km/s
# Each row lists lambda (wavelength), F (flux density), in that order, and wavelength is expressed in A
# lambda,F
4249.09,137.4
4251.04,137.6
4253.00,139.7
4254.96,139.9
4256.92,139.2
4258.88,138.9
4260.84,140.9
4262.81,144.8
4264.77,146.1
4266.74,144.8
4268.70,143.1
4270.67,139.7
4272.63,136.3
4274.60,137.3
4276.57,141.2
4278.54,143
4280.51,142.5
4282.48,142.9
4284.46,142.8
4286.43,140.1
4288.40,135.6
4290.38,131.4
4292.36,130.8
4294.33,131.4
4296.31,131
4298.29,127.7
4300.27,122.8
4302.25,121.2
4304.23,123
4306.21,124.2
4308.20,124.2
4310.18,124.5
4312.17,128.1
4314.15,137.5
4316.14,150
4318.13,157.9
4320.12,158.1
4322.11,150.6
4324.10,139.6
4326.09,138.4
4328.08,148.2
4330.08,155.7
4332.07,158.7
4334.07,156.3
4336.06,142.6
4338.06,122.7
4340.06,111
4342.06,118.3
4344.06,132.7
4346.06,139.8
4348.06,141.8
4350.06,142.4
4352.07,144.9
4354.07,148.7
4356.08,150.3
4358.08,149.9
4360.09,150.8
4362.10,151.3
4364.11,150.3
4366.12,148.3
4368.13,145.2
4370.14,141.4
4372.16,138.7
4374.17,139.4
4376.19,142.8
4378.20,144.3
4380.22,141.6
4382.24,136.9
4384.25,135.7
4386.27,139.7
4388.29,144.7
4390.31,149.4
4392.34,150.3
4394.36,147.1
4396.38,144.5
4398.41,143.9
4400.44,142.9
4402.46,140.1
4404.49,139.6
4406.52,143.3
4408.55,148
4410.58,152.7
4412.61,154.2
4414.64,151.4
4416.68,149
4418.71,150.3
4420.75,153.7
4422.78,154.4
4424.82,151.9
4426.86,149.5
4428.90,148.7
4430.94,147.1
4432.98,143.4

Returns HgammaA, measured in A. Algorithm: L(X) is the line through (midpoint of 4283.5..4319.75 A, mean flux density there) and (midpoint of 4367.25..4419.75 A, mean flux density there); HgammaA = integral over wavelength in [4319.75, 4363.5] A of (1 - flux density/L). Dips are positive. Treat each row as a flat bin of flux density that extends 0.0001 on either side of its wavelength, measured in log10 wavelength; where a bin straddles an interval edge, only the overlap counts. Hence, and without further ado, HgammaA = -1.7 A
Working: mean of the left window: 133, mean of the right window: 145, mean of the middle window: 143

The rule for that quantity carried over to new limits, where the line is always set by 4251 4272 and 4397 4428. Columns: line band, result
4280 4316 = 2.91 A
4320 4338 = -0.44 A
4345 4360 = -0.01 A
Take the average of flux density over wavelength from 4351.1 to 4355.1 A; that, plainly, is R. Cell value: 147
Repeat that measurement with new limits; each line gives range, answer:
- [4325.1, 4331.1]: 148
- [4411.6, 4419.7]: 151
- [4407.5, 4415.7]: 151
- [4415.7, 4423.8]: 152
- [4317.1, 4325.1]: 152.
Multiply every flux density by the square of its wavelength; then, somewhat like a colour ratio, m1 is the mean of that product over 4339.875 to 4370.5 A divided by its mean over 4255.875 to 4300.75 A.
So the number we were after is 1.07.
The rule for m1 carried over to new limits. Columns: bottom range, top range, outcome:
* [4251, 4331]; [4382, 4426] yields 1.12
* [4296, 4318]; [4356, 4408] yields 1.15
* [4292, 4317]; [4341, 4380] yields 1.14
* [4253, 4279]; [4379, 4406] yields 1.07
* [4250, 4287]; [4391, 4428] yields 1.12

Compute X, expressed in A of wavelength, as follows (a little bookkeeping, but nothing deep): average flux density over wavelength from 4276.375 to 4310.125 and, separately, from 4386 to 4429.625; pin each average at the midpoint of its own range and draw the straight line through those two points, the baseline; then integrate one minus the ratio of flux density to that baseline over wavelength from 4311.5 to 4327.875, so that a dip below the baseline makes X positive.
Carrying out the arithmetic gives -1.2 A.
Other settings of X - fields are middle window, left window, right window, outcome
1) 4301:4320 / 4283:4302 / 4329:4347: 0.2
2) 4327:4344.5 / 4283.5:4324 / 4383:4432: 0.0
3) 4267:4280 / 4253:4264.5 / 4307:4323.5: 0.0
